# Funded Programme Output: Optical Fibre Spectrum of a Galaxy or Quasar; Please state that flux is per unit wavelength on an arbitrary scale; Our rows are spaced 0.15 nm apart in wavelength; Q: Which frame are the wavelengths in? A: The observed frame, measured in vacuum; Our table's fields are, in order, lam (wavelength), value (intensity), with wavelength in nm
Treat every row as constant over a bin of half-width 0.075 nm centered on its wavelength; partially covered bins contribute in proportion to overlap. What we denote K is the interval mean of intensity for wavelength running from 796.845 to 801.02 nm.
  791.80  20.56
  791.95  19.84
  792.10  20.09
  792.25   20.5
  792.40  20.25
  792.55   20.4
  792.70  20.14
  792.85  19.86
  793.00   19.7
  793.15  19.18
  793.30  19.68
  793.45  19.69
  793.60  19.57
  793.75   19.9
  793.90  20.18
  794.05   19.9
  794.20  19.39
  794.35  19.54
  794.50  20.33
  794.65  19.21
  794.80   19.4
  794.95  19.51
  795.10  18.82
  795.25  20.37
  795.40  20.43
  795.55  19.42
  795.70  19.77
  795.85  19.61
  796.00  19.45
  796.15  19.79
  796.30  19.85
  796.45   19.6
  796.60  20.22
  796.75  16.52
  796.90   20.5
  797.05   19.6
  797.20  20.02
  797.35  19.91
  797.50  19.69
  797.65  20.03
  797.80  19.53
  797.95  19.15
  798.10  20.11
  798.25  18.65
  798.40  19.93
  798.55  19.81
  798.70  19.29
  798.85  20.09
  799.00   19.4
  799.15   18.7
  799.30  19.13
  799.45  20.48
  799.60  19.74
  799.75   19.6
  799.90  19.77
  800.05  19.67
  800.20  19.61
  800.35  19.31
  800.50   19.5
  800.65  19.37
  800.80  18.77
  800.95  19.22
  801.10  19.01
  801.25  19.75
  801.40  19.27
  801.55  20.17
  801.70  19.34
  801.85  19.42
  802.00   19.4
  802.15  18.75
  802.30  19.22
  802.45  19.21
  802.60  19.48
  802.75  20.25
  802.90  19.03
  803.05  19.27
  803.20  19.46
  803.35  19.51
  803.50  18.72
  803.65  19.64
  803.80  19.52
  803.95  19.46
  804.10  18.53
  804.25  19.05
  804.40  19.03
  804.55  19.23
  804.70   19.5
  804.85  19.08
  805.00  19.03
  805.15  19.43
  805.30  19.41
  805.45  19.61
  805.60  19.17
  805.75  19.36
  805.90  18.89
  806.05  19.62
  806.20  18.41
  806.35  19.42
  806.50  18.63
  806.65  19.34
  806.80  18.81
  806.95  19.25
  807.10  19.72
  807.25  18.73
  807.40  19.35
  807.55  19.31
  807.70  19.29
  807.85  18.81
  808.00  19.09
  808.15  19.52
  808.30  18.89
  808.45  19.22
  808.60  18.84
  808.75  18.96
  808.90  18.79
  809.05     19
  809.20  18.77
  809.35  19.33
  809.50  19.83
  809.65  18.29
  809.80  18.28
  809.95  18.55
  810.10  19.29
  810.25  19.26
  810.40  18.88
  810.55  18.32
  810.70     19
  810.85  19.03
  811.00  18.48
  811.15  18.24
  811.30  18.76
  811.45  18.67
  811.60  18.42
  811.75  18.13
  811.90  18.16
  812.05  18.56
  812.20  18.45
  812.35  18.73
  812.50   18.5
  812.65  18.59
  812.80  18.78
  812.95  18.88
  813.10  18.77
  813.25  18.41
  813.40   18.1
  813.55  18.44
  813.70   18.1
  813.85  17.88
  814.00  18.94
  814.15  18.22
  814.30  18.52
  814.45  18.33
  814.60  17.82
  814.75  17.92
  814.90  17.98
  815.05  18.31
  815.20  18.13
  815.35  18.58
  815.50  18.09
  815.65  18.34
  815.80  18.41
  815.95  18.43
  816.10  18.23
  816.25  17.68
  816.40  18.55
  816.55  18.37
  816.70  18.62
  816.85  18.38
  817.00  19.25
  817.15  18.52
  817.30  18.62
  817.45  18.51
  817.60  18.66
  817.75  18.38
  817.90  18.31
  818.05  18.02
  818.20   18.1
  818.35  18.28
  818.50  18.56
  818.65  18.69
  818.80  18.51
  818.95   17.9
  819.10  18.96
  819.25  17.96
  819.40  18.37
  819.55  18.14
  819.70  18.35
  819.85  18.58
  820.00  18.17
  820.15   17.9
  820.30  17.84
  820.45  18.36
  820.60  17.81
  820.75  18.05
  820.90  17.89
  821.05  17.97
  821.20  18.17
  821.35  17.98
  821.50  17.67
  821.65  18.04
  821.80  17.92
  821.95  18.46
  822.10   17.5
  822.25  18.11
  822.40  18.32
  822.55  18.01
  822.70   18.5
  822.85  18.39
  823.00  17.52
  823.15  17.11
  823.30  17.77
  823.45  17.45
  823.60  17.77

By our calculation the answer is 19.6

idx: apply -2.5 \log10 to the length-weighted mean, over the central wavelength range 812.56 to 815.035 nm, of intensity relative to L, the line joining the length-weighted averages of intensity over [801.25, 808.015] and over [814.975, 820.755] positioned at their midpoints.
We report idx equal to 0.015 mag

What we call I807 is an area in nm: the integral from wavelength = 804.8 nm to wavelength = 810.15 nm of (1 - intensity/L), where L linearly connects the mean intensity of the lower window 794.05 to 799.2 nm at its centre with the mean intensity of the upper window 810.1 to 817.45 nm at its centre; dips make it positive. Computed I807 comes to -0.06 nm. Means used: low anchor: 19.6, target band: 19.1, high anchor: 18.5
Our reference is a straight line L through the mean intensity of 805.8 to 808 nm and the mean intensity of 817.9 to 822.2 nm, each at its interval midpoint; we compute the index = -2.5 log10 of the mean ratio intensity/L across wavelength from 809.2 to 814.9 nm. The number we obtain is 0.01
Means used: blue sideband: 19.1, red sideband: 18.2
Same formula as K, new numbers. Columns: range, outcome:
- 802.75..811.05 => 19.1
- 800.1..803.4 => 19.4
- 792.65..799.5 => 19.6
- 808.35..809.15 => 19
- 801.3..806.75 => 19.3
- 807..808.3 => 19.2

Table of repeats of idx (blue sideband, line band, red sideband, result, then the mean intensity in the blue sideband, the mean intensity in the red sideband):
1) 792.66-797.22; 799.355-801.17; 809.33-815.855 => -0.01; 19.6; 18.5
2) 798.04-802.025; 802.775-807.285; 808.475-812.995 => 0.00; 19.5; 18.7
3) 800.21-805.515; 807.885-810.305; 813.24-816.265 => -0.01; 19.3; 18.2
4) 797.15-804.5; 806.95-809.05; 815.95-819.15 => -0.01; 19.4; 18.4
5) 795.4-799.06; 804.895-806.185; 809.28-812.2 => -0.01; 19.6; 18.7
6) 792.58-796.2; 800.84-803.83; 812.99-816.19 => -0.01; 19.7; 18.3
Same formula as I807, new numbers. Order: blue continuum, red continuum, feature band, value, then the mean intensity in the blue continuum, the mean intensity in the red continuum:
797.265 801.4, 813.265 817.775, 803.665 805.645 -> -0.012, 19.5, 18.3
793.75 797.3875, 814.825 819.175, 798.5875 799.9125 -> -0.010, 19.6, 18.4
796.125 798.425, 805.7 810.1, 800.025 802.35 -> 0.002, 19.6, 19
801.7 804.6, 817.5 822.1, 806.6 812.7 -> -0.004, 19.3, 18.2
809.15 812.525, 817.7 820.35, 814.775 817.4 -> 0.008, 18.7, 18.3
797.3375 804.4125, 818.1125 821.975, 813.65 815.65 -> 0.033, 19.4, 18.2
